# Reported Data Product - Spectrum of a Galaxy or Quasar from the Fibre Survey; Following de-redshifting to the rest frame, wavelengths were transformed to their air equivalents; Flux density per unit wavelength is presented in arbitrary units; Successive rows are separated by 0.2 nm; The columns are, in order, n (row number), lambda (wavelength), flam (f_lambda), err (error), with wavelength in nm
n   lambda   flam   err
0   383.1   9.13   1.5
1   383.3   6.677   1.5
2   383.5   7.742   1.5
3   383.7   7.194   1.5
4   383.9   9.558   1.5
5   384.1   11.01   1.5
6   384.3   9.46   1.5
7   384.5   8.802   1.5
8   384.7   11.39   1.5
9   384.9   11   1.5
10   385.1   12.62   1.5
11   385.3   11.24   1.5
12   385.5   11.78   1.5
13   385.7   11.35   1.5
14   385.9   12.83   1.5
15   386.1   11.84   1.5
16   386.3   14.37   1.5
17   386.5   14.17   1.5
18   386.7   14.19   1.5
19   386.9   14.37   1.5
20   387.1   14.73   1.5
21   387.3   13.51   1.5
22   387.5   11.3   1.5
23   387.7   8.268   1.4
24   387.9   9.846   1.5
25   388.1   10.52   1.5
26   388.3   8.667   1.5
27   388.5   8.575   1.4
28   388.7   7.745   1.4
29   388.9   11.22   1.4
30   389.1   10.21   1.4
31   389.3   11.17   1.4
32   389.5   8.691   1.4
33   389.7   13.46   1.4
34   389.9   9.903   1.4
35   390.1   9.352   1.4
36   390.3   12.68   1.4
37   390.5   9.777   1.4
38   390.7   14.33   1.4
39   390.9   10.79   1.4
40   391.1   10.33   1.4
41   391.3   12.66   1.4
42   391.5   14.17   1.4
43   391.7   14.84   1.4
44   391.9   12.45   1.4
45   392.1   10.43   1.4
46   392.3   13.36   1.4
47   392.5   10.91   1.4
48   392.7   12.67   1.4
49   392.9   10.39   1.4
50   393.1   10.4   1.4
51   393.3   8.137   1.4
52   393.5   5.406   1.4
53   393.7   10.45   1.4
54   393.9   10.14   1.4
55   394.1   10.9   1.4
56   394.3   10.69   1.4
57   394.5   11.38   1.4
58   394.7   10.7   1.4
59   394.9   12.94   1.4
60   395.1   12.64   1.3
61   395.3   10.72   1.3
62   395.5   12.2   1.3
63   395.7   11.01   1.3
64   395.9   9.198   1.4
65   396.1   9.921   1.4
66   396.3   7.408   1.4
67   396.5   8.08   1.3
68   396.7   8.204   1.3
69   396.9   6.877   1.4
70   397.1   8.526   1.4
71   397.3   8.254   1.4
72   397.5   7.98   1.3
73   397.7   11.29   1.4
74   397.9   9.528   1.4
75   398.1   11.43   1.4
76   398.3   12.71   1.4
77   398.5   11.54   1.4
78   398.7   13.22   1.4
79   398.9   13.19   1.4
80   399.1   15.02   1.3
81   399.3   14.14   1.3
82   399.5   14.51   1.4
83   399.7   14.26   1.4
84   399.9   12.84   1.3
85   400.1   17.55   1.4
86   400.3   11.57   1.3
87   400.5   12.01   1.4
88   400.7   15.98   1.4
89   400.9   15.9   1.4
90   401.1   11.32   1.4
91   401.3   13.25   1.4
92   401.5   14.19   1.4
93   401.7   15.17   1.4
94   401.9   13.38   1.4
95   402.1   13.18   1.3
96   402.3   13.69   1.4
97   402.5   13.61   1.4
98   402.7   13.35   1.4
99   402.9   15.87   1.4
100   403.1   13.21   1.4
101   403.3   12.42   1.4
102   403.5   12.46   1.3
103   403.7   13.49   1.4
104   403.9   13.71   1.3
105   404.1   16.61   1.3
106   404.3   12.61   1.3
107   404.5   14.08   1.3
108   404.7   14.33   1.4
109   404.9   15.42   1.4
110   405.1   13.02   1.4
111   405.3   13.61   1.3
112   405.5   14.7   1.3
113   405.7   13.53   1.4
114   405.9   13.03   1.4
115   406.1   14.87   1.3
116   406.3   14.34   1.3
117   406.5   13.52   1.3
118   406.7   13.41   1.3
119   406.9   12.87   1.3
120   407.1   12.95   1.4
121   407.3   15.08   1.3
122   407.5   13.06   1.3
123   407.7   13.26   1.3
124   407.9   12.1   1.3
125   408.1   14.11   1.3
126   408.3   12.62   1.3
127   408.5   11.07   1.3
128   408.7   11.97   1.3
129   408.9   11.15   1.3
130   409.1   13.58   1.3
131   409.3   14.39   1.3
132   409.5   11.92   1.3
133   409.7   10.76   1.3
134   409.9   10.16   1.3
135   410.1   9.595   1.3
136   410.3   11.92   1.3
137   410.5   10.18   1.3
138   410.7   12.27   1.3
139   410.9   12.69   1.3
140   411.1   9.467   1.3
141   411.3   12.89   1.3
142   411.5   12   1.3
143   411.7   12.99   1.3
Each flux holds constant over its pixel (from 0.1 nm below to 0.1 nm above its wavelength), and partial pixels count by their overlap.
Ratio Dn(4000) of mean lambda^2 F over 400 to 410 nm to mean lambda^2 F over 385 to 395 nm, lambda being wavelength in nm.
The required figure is 1.28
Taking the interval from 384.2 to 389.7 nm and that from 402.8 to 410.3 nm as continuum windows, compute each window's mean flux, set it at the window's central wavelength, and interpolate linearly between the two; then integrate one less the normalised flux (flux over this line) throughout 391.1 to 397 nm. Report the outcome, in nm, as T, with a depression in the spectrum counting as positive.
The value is 0.64 nm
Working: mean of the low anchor 11.3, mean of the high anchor 13.2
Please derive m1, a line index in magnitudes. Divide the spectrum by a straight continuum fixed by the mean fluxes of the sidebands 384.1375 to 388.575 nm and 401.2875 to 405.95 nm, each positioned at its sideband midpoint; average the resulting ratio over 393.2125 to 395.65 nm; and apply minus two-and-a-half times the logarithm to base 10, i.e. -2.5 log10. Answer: 0.20 mag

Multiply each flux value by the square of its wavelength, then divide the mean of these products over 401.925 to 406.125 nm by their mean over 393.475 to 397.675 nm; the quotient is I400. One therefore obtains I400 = 1.5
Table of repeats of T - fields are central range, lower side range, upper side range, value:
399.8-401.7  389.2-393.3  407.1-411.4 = -0.33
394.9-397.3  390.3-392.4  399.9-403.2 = 0.63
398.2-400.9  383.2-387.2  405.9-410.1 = -0.35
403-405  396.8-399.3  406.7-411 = -0.37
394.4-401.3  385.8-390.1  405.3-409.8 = 0.37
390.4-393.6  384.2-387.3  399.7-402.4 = 0.40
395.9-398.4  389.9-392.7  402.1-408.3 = 0.69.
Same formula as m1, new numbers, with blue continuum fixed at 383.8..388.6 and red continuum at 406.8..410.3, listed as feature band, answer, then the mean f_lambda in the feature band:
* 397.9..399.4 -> -0.072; 12.8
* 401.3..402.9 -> -0.148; 13.9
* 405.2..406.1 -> -0.132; 13.8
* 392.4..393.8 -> 0.201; 9.77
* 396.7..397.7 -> 0.396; 8.28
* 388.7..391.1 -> 0.071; 10.9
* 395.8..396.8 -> 0.356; 8.56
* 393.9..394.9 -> 0.073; 11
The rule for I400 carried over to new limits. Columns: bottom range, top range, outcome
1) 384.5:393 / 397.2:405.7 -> 1.23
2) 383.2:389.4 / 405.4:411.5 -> 1.29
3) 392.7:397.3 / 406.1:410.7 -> 1.36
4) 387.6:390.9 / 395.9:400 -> 1.11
